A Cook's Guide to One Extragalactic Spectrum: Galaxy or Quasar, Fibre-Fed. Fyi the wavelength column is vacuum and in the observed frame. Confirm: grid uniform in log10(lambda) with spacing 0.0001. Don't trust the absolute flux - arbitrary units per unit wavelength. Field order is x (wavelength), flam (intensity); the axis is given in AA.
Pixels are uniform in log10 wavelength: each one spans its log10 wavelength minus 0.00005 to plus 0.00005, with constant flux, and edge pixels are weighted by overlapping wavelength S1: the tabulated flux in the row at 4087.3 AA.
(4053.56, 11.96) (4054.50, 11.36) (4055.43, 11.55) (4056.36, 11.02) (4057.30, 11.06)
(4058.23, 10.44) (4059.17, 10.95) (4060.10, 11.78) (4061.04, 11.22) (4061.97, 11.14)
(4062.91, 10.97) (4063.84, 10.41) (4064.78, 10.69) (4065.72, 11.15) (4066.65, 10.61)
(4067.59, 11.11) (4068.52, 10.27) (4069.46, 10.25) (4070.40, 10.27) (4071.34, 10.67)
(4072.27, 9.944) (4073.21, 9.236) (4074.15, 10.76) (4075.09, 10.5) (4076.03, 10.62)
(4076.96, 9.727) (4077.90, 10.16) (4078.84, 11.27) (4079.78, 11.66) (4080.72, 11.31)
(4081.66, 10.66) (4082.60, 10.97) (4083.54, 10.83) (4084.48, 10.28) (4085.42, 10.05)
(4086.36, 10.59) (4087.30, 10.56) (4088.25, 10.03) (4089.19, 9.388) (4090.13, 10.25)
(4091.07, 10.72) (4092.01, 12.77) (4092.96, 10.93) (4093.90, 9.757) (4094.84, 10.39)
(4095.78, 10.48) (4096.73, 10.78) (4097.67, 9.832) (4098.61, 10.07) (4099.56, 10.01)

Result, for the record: 10.56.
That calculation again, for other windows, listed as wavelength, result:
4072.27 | 9.944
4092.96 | 10.93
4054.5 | 11.36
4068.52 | 10.27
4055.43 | 11.55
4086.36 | 10.59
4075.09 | 10.5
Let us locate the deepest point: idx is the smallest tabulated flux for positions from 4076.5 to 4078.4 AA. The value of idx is 9.727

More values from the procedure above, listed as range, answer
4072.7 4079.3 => 9.236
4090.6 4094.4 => 9.757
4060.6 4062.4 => 11.14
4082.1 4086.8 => 10.05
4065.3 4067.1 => 10.61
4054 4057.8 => 11.02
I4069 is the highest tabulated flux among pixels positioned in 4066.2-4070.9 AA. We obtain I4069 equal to 11.11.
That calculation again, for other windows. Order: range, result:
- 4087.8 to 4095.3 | 12.77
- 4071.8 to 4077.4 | 10.76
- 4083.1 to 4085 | 10.83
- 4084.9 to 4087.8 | 10.59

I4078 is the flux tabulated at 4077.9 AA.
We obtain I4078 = 10.16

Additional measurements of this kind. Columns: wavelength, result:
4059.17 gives 10.95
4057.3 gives 11.06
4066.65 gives 10.61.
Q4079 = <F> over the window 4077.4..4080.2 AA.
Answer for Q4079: 11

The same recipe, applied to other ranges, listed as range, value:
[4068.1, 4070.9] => 10.2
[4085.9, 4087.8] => 10.5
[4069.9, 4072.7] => 10.3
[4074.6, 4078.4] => 10.3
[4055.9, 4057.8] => 11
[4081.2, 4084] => 10.8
